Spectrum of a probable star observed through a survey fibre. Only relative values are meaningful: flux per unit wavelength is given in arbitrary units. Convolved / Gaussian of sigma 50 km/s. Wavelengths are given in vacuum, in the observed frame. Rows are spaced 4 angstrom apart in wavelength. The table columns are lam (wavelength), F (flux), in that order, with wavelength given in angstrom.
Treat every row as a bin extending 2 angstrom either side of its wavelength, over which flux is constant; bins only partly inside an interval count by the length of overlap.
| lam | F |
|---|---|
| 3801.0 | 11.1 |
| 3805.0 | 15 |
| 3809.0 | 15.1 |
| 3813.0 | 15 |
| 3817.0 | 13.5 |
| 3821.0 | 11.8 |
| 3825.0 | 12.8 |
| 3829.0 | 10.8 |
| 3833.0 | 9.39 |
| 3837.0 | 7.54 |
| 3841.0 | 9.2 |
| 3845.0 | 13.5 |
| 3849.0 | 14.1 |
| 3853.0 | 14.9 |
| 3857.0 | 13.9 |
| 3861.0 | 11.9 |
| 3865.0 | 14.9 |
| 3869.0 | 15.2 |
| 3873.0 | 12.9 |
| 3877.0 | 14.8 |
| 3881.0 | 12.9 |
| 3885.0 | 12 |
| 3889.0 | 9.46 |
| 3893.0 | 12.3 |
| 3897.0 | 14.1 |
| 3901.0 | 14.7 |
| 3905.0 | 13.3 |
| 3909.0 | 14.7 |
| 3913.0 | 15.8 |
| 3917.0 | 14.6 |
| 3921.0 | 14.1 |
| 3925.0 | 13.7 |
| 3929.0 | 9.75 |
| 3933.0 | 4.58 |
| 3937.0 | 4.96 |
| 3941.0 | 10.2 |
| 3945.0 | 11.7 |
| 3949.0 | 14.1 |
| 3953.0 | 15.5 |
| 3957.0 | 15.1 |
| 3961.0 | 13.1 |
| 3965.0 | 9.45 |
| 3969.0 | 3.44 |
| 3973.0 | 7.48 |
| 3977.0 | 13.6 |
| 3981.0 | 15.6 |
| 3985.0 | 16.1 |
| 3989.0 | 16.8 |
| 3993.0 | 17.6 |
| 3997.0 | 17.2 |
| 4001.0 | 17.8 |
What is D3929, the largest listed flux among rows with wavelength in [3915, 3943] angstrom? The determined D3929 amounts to 14.6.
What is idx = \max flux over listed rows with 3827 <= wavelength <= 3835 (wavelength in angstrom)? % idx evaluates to 10.8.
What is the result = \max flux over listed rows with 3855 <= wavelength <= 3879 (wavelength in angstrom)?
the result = 15.2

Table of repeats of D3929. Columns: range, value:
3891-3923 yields 15.8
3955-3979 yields 15.1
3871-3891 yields 14.8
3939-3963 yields 15.5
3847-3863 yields 14.9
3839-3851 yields 14.1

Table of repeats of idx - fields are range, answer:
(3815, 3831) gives 13.5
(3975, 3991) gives 16.8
